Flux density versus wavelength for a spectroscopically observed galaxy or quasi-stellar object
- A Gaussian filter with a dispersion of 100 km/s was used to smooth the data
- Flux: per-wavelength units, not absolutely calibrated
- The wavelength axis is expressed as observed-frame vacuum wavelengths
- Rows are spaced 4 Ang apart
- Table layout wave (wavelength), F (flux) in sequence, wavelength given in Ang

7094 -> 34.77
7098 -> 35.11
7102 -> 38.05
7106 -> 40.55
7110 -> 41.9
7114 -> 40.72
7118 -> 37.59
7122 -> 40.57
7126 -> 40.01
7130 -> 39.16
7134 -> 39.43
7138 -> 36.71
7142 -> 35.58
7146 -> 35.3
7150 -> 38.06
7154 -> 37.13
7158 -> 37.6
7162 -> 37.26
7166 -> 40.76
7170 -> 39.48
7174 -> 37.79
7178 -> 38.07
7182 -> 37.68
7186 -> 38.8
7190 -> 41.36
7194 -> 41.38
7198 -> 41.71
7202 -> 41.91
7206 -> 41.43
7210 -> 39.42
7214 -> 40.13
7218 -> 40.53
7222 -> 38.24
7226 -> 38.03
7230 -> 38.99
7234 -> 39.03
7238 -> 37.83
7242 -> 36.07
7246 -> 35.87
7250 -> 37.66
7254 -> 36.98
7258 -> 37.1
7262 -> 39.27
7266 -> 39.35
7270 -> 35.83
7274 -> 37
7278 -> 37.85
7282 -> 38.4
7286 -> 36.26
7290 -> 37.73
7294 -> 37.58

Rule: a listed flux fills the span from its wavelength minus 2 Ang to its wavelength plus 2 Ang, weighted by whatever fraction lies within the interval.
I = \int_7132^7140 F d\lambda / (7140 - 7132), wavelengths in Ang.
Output 38.1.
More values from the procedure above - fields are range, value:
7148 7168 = 38.2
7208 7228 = 39.3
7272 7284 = 37.8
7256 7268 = 38.6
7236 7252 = 36.9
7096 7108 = 37.9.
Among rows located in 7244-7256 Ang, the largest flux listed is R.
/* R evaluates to 37.66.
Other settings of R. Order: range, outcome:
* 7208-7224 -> 40.53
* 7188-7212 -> 41.91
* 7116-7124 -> 40.57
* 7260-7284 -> 39.35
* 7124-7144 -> 40.01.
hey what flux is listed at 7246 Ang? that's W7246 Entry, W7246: 35.87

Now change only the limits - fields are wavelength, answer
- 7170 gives 39.48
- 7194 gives 41.38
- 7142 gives 35.58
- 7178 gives 38.07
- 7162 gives 37.26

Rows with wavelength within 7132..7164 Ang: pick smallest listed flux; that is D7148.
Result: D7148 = 35.3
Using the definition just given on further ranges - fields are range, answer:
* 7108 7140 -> 36.71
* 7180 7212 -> 37.68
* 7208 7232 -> 38.03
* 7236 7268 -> 35.87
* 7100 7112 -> 38.05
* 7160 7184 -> 37.26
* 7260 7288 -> 35.83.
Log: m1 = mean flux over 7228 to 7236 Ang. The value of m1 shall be 39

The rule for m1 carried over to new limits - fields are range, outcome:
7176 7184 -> 37.9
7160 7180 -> 38.7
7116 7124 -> 39.1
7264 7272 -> 37.6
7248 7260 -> 37.2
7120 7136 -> 39.8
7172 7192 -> 38.7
